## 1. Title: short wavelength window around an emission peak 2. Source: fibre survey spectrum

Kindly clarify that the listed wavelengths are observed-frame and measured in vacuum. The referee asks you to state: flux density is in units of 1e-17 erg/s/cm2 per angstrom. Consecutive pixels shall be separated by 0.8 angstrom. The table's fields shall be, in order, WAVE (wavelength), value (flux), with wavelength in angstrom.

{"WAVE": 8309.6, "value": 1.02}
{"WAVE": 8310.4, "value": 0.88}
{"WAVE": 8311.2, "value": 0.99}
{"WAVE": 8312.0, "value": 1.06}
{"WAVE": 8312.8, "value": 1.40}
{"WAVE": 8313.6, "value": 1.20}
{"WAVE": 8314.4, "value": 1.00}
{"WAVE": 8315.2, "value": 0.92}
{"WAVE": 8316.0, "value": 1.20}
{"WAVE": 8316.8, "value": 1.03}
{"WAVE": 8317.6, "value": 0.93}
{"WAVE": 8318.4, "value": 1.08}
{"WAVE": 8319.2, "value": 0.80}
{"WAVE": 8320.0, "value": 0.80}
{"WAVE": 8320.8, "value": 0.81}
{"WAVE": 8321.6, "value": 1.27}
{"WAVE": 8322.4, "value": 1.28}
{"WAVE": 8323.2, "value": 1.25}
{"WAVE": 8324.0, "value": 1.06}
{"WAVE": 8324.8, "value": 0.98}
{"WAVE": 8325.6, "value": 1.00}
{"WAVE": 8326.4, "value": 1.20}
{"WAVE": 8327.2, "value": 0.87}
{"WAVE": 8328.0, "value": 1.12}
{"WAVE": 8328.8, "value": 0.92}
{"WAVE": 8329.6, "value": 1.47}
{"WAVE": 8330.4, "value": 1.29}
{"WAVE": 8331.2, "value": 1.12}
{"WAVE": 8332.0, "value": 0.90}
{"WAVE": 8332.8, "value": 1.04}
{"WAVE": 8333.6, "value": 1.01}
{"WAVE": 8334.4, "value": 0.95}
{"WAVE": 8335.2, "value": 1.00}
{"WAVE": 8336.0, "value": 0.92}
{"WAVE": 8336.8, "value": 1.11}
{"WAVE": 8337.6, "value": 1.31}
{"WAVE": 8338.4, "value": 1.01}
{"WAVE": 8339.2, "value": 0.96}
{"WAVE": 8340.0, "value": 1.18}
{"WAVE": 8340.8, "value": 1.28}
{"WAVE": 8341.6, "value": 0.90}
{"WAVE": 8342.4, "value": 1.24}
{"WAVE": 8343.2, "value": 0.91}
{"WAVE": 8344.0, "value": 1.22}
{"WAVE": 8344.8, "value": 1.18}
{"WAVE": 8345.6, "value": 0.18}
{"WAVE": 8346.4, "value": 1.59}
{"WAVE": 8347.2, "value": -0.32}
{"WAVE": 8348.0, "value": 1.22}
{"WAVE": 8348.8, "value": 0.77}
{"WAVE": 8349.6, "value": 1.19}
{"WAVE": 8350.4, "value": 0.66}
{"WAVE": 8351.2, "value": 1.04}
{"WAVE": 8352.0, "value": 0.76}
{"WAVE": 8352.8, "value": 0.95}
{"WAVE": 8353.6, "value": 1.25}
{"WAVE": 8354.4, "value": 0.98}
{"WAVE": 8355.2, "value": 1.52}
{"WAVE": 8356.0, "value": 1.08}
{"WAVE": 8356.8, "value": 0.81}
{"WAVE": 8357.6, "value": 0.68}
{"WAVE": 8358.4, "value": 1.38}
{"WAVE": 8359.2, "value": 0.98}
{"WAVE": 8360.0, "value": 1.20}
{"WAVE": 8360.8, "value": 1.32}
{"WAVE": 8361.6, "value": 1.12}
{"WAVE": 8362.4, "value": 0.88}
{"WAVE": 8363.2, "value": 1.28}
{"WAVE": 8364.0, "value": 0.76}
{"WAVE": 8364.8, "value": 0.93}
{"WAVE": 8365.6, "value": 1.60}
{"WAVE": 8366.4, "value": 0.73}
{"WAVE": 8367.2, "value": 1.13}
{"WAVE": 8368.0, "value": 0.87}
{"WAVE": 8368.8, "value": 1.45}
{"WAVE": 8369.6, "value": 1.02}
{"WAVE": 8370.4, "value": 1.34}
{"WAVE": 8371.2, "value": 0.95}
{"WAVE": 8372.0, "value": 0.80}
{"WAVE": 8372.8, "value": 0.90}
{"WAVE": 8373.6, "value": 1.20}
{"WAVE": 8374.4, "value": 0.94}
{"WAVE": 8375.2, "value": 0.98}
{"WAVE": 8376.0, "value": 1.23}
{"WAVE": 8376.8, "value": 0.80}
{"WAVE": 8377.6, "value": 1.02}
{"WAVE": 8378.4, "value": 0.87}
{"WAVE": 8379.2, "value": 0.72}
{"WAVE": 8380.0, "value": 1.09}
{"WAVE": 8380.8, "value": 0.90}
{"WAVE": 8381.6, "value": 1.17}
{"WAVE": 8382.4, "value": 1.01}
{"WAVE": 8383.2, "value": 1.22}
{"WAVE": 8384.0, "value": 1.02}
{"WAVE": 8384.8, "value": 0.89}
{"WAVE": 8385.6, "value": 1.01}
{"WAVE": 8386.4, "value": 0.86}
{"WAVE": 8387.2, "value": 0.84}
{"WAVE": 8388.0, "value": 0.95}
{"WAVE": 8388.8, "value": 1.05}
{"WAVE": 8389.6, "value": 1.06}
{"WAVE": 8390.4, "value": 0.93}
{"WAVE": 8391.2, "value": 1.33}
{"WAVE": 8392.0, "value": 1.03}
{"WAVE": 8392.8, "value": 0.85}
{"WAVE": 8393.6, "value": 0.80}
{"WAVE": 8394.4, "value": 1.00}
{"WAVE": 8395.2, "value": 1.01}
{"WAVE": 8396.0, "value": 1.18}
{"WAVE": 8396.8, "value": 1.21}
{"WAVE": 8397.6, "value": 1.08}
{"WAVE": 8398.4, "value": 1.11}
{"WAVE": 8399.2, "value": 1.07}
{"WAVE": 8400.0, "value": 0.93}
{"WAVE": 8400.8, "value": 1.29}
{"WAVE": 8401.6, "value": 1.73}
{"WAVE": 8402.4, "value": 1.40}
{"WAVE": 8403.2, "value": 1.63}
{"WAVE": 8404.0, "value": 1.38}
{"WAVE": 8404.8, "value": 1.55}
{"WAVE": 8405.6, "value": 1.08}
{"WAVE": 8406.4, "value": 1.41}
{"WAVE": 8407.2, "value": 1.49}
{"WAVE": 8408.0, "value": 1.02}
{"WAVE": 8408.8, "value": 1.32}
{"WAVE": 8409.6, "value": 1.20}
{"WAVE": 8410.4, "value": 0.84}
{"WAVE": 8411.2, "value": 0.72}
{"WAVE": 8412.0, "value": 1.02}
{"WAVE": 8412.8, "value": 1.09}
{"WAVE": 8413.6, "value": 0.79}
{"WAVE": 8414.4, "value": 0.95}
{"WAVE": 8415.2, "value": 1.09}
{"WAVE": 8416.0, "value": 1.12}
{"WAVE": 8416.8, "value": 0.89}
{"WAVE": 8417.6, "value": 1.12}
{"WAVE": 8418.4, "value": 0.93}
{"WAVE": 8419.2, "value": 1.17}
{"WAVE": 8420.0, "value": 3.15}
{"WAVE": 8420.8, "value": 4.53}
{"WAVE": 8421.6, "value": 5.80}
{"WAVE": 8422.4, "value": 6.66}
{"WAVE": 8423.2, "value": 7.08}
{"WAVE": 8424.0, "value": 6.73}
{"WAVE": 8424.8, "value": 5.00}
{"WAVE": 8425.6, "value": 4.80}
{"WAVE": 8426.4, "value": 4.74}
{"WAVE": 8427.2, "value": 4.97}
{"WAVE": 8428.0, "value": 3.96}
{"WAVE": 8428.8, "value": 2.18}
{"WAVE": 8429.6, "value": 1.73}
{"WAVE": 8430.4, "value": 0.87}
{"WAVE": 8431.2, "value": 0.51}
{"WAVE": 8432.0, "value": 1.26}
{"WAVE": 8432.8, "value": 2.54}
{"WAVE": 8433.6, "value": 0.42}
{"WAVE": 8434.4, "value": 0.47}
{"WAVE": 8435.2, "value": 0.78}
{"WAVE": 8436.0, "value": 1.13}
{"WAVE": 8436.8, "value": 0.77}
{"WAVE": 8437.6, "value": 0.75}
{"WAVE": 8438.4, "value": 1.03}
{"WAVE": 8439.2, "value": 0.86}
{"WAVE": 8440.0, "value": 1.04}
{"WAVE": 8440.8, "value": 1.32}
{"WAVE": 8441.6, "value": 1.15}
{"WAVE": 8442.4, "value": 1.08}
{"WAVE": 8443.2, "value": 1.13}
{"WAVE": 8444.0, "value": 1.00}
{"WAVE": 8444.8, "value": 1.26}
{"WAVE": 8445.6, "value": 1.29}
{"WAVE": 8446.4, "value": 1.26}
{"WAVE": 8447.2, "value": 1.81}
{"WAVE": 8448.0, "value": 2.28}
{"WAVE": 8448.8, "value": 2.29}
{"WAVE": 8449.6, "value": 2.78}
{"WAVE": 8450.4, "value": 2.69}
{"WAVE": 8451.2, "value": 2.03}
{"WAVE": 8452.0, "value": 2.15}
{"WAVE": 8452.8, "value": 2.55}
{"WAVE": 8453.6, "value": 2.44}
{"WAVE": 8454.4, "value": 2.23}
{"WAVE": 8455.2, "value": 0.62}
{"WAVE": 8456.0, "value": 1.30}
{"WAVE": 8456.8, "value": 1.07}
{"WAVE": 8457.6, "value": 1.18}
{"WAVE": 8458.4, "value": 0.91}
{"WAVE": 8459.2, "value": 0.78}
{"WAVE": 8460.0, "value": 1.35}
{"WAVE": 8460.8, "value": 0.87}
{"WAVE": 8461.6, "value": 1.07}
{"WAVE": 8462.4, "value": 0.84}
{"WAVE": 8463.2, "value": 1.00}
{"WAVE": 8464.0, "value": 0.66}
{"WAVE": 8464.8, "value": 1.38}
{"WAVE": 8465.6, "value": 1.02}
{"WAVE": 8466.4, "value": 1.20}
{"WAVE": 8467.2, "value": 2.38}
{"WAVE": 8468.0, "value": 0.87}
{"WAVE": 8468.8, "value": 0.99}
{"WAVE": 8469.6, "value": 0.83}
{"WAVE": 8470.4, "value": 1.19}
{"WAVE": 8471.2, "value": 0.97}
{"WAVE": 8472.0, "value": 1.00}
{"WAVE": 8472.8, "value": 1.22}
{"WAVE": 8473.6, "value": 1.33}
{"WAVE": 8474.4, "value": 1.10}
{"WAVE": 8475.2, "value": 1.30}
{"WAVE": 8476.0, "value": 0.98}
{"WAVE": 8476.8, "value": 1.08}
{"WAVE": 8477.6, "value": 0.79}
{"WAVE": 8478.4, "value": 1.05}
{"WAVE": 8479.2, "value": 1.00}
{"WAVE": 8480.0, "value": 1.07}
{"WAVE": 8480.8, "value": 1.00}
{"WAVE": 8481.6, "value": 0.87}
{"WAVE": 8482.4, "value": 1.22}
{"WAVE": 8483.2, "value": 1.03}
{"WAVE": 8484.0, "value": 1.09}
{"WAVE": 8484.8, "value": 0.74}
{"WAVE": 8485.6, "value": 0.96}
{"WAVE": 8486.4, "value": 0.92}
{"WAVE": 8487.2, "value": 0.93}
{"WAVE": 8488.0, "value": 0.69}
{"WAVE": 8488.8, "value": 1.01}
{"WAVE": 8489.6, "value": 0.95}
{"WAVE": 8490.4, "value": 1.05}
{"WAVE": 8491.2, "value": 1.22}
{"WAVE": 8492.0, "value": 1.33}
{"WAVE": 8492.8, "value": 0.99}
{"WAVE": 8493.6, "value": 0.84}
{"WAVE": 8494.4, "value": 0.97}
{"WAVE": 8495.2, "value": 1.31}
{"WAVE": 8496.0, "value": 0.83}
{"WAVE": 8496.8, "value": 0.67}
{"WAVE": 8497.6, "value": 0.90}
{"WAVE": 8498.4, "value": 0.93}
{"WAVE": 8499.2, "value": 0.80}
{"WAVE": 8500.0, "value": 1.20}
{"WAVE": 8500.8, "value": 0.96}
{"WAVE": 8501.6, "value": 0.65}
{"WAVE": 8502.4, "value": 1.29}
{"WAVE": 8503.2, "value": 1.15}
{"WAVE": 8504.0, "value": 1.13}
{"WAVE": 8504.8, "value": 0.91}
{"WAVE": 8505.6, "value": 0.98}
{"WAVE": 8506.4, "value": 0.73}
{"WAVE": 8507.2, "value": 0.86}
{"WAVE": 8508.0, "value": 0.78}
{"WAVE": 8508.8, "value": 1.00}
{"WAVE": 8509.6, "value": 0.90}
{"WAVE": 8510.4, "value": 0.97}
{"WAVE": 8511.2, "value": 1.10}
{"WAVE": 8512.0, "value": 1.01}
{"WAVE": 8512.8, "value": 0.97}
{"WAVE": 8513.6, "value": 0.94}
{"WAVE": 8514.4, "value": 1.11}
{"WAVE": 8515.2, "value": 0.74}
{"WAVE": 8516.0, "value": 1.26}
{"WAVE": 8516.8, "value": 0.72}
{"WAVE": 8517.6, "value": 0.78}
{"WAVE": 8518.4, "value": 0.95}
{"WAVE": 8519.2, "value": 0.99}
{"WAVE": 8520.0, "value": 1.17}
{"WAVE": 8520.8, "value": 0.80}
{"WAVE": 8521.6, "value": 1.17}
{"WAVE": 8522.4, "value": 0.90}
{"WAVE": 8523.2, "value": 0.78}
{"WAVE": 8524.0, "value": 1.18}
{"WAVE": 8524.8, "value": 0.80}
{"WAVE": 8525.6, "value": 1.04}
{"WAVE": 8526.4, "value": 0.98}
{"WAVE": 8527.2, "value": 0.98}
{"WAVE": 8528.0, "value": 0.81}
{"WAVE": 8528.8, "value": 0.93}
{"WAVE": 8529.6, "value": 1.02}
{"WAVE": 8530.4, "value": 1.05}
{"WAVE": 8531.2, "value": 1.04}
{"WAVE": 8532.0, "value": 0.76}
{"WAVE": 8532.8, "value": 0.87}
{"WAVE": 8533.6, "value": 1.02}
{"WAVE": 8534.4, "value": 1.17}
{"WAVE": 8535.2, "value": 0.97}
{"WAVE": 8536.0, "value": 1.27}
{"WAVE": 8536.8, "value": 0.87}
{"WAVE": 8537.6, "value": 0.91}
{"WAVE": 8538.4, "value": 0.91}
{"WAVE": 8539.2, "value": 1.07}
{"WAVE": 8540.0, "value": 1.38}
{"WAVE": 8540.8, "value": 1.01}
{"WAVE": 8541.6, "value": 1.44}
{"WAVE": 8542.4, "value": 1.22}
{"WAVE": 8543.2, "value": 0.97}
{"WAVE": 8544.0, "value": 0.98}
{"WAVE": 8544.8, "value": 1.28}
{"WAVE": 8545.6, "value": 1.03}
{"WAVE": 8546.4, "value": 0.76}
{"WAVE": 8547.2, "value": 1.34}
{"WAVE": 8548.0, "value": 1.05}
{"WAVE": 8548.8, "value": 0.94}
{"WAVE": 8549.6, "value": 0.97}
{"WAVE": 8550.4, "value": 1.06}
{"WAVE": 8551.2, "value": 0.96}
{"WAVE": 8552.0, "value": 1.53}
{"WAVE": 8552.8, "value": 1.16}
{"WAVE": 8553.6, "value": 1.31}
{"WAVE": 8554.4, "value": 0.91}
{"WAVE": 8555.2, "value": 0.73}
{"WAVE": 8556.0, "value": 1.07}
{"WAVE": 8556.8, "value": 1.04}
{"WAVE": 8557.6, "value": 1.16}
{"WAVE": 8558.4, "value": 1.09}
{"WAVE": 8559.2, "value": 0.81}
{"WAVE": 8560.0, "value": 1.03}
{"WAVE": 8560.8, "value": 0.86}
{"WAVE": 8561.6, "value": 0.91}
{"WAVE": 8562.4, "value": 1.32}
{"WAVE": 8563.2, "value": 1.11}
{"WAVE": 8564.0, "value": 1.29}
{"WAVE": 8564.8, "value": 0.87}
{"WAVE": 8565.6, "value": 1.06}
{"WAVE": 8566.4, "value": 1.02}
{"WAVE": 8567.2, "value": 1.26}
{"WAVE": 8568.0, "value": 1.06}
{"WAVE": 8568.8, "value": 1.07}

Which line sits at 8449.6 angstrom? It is [N II] 6583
